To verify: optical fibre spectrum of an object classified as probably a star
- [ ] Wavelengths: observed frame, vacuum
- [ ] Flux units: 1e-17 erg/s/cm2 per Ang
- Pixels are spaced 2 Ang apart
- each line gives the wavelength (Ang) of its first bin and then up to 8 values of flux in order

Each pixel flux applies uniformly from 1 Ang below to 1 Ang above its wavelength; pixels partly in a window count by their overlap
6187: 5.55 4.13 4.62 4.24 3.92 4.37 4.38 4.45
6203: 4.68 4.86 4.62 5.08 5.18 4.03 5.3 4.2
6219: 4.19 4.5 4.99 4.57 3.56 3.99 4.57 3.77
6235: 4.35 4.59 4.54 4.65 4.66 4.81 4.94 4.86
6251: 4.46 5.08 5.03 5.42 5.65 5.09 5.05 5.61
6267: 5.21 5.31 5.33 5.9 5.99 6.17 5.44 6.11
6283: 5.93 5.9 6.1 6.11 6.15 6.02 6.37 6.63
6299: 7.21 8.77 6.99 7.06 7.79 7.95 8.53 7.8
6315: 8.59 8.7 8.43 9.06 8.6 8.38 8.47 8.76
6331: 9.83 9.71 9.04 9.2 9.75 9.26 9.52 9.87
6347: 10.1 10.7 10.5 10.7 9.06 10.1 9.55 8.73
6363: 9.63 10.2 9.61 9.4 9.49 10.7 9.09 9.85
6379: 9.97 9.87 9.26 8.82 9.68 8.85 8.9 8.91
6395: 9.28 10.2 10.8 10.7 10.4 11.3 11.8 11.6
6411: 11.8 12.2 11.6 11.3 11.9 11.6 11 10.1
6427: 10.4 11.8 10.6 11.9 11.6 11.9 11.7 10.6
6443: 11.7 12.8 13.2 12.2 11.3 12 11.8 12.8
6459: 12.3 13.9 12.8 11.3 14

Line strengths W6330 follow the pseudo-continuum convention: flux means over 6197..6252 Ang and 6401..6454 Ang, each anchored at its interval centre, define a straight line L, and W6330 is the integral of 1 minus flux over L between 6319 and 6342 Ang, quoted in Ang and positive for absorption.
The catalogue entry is -2.4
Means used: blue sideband 4.54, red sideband 11.5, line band 9.07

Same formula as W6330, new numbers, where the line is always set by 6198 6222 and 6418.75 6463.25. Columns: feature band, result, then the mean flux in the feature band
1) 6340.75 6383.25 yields -2.14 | 9.8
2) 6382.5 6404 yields 1.46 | 9.63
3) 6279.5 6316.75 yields 1.89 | 7.01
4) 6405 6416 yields -0.91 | 11.8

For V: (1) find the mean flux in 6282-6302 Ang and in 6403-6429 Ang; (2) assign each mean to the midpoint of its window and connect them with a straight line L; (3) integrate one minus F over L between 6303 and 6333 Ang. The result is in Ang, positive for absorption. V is -3.49 Ang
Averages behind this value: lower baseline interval 6.52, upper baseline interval 11.4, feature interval 8.42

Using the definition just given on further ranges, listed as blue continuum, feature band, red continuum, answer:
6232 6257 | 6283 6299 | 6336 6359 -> 1.8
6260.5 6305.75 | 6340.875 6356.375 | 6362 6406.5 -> -2.8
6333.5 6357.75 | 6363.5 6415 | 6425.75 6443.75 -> 2.1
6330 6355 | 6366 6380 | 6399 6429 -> 0.9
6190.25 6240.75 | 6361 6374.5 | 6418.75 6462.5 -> -0.4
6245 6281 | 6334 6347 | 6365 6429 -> -2.0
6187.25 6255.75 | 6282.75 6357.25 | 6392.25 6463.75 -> -4.3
